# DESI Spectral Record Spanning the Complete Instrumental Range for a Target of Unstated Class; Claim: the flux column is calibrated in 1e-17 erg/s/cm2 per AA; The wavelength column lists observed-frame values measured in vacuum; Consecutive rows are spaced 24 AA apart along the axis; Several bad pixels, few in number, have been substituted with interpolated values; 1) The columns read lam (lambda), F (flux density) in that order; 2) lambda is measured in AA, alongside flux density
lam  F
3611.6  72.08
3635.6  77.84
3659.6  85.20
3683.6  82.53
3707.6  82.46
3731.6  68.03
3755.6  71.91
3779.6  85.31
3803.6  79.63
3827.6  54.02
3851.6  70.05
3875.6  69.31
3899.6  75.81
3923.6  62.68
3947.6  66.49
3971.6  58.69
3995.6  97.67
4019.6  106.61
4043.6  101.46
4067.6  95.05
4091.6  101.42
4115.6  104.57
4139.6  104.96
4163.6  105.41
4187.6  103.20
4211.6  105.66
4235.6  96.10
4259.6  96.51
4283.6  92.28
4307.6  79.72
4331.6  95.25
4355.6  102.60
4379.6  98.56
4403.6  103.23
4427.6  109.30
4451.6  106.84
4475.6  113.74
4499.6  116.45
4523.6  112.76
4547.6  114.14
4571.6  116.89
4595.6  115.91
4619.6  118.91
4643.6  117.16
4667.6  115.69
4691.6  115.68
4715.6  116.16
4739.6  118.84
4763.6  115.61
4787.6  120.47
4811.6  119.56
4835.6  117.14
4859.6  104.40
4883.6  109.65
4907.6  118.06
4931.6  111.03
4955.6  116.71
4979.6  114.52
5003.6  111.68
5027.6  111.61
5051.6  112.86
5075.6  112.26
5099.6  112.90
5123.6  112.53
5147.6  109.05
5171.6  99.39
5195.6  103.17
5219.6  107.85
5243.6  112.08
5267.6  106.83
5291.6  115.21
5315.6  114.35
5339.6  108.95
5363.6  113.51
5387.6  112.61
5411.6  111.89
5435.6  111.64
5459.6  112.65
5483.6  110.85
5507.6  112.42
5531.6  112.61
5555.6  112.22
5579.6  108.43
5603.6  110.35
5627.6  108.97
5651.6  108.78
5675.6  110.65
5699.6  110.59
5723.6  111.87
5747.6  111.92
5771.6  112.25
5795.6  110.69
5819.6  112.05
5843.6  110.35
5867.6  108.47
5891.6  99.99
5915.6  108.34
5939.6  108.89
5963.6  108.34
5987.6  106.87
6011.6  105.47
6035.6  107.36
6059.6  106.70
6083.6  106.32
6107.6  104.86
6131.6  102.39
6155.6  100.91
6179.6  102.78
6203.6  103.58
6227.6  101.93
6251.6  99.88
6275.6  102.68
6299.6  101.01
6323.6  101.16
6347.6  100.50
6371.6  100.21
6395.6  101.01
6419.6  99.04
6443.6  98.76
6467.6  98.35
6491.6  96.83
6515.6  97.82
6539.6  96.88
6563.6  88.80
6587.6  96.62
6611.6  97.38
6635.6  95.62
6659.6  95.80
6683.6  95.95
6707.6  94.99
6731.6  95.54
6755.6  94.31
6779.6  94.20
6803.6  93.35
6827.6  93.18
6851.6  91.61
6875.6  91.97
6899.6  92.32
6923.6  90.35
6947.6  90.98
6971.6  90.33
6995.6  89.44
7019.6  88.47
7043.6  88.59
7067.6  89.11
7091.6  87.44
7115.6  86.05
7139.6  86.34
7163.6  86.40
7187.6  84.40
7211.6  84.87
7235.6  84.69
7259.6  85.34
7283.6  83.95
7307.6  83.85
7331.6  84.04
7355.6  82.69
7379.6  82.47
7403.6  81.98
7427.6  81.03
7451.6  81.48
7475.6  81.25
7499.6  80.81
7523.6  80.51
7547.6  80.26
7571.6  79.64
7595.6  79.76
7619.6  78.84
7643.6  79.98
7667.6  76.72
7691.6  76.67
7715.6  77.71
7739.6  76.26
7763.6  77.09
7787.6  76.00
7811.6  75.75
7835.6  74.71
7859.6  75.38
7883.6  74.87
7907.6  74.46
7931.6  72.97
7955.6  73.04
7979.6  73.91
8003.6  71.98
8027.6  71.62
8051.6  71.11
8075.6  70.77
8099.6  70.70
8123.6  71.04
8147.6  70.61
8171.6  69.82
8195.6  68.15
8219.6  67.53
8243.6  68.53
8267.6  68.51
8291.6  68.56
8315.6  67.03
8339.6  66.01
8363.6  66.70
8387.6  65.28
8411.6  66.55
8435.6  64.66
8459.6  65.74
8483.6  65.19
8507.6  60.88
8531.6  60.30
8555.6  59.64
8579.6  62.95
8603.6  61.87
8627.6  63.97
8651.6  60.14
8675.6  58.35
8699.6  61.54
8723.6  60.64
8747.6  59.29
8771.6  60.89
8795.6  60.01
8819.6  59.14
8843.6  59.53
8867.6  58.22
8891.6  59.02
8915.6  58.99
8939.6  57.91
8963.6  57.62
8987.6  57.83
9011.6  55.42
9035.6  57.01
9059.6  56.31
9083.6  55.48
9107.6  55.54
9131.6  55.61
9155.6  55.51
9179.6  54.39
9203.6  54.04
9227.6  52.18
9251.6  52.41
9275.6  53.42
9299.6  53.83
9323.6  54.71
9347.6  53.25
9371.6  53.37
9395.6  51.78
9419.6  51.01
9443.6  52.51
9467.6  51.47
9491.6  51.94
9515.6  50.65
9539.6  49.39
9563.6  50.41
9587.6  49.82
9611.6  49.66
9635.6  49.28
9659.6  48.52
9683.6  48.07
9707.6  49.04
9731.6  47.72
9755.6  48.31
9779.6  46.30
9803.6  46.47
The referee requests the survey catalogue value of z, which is 0.00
